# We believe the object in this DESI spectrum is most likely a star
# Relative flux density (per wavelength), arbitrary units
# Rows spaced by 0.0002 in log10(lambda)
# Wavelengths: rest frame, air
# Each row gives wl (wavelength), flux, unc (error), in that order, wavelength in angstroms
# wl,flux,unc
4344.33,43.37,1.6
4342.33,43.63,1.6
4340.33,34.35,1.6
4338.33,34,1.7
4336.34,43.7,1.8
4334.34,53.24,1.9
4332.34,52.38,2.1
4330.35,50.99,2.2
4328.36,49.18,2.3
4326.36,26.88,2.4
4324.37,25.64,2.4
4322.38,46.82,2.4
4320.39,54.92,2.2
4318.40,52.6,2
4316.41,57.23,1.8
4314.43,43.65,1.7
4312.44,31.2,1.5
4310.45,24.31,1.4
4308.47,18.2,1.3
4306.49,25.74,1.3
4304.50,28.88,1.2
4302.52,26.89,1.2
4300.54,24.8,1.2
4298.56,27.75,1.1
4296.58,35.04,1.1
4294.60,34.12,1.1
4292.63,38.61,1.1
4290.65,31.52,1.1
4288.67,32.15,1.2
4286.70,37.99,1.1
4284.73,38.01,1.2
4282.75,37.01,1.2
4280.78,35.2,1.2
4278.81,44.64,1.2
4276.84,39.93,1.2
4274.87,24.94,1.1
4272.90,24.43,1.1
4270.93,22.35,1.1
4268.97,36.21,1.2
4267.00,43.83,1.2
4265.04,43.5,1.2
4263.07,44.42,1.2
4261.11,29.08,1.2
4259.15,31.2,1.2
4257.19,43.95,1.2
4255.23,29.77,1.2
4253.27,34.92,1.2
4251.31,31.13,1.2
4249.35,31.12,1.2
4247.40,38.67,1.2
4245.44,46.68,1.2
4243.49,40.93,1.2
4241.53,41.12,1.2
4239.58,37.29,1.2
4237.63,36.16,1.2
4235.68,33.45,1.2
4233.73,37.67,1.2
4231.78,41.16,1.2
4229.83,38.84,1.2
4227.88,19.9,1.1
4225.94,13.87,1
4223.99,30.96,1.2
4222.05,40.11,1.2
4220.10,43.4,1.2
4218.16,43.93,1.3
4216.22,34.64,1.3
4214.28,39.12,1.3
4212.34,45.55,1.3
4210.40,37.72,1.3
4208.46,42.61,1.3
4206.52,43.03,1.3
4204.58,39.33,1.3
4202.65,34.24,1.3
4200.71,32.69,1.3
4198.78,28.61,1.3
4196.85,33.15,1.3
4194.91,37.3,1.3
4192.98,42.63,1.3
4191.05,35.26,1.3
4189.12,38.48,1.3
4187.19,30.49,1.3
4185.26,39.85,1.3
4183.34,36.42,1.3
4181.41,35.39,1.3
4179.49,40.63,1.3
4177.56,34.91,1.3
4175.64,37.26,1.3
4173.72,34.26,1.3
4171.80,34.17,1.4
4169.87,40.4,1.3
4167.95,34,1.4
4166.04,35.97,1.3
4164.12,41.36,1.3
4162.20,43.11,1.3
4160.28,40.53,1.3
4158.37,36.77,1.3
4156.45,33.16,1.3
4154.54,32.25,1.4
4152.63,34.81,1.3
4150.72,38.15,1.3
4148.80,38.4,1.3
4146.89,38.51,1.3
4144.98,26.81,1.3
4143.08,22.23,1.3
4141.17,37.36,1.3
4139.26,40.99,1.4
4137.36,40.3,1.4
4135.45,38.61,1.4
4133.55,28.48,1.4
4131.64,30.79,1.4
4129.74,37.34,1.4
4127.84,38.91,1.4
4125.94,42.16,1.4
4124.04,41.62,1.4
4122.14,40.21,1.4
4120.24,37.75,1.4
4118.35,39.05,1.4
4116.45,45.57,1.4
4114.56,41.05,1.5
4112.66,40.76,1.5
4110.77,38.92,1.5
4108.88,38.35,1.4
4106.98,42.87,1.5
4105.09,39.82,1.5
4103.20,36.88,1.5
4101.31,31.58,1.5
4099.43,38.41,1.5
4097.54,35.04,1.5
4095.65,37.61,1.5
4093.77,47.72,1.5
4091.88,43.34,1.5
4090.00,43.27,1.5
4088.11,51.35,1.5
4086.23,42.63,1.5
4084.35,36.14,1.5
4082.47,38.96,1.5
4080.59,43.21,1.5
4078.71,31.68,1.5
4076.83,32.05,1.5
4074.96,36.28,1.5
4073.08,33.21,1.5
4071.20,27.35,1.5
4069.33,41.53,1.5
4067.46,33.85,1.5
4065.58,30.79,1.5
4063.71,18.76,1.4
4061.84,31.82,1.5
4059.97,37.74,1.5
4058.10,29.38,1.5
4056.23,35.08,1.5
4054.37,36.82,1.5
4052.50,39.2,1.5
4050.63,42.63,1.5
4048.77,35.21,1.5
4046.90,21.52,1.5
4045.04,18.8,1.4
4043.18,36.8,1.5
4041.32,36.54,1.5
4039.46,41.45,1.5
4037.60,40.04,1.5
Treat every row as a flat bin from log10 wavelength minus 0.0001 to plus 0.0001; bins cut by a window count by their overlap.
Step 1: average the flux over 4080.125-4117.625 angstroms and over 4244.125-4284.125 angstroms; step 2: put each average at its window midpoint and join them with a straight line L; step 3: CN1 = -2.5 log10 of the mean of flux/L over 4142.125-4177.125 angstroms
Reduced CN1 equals 0.09 mag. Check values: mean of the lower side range 40.6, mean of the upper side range 35.7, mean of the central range 35.7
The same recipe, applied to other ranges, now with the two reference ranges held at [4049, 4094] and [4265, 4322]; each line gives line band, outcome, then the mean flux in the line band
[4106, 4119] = -0.13 mag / 41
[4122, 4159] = 0.01 mag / 35.8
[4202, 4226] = -0.09 mag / 38.5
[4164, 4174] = -0.02 mag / 36.5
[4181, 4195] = -0.04 mag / 37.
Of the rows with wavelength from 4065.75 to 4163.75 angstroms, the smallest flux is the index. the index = 22.23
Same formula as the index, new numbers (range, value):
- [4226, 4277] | 19.9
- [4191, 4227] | 13.87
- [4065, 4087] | 27.35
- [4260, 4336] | 18.2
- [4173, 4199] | 28.61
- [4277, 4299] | 27.75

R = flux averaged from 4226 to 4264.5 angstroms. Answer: 35.7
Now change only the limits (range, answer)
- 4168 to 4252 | 36.6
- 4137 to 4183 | 36.3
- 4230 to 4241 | 37.4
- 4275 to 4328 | 35.4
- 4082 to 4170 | 38.3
